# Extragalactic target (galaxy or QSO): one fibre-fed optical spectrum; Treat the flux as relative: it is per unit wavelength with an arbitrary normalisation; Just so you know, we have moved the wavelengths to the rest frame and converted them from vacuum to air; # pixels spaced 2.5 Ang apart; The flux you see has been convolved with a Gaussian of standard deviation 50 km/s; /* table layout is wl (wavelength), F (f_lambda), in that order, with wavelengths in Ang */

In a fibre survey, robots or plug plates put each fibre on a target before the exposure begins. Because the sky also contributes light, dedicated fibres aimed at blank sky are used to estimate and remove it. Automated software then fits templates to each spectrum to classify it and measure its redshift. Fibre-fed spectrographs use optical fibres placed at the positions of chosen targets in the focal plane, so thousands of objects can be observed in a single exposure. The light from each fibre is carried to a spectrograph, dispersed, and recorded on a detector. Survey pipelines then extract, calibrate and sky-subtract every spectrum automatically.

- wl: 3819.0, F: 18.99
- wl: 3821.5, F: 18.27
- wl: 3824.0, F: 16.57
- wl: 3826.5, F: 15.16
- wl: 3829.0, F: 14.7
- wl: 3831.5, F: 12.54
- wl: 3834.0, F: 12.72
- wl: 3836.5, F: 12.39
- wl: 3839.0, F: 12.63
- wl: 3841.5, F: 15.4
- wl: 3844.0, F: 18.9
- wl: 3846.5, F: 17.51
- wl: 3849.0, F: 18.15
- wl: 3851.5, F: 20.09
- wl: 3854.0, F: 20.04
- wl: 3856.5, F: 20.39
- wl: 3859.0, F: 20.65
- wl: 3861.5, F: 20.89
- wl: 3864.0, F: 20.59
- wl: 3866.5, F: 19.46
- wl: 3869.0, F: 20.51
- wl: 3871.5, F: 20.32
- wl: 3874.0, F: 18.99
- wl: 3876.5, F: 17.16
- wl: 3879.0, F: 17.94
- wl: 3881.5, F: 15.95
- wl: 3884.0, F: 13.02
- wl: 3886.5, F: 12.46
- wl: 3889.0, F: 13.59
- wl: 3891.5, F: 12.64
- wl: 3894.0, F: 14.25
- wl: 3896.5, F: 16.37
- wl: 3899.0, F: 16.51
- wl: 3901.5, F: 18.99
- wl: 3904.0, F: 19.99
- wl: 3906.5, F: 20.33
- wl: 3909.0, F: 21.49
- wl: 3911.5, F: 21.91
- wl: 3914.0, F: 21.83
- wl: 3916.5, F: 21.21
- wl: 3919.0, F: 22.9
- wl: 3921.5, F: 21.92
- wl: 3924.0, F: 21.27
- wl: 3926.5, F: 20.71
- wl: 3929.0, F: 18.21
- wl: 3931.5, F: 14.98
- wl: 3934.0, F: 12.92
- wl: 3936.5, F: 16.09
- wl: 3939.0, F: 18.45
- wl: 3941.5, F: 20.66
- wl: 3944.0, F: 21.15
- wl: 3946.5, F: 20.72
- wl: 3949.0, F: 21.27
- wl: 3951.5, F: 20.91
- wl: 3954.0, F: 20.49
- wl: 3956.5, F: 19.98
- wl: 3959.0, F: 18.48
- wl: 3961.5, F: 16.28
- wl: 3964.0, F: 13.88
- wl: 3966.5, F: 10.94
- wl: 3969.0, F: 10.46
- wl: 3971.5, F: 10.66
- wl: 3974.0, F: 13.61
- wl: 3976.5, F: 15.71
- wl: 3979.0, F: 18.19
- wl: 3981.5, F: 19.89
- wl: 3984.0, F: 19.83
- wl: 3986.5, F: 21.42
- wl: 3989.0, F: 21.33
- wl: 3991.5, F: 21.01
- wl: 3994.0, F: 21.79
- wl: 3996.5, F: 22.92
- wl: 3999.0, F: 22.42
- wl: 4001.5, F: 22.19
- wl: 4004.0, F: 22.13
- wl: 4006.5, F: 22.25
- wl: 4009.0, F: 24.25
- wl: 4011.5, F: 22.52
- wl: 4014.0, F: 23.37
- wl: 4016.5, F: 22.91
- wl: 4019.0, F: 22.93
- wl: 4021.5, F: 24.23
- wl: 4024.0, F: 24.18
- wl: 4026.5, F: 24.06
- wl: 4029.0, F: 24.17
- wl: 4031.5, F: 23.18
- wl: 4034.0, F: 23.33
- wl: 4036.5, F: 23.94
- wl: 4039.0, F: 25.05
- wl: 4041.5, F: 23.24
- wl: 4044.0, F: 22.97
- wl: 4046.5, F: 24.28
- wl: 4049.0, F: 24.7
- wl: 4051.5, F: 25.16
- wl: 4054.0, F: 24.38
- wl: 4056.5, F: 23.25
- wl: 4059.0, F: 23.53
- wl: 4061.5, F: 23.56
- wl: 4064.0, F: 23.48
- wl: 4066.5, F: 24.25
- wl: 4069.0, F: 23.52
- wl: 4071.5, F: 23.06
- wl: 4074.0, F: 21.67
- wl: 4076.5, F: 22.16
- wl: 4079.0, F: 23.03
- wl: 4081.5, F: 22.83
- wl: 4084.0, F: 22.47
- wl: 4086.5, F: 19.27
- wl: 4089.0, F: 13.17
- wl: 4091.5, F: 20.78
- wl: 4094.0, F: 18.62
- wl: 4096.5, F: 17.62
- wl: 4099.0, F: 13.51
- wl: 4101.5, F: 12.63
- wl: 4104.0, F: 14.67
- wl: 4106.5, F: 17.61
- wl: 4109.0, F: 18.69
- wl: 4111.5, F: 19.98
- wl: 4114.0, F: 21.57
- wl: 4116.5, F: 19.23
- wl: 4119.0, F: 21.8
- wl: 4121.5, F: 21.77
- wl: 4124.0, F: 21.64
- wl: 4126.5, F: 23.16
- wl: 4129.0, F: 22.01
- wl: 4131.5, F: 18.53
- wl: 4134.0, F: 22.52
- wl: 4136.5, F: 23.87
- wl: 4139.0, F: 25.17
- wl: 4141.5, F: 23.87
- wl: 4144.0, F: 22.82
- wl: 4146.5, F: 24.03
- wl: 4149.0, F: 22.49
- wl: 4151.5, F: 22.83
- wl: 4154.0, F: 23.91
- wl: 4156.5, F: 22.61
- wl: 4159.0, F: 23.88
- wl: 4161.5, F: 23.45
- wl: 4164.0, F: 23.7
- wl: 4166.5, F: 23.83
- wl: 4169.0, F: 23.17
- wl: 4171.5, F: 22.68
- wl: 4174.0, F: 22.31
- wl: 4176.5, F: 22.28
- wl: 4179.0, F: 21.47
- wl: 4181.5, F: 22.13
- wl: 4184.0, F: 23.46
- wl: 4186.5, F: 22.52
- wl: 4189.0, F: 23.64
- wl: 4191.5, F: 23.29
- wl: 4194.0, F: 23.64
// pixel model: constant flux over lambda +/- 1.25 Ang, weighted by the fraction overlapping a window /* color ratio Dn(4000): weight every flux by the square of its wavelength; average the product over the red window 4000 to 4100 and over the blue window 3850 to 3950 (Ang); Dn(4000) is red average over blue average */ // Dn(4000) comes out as 1.30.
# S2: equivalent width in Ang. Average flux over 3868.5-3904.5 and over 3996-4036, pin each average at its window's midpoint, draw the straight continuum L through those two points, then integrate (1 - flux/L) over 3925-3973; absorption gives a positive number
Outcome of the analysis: 5.8 Ang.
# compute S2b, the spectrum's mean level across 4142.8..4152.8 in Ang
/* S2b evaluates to 23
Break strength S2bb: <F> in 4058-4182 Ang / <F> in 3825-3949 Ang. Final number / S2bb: 1.20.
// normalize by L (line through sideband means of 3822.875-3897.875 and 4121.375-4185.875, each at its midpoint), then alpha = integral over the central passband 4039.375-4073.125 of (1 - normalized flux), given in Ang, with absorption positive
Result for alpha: -4.86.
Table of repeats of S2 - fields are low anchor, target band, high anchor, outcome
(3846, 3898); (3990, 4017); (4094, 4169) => -4.27 Ang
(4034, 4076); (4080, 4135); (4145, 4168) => 9.98 Ang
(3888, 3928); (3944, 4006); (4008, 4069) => 8.19 Ang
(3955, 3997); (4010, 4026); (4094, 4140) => -4.73 Ang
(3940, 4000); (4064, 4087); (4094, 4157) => -3.07 Ang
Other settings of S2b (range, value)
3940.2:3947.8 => 20.8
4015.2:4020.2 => 22.9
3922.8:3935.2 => 17.6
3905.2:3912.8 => 21.2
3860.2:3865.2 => 20.7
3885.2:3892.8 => 12.9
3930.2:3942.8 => 16.6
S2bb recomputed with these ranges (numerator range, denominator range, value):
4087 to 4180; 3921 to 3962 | 1.10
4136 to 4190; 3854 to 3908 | 1.31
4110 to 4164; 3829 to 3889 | 1.30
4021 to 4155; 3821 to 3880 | 1.24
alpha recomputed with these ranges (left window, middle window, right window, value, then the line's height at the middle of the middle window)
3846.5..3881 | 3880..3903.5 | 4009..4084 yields 5.90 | 20.1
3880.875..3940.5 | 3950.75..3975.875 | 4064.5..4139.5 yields 4.15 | 18.5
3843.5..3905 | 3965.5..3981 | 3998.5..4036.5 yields 5.73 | 21.6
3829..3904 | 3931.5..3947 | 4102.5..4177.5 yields 0.30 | 18.3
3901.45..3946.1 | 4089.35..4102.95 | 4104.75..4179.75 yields 3.32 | 21.7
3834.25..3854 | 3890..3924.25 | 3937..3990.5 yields -4.19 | 17.2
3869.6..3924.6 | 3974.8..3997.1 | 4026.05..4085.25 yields 1.27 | 21.2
